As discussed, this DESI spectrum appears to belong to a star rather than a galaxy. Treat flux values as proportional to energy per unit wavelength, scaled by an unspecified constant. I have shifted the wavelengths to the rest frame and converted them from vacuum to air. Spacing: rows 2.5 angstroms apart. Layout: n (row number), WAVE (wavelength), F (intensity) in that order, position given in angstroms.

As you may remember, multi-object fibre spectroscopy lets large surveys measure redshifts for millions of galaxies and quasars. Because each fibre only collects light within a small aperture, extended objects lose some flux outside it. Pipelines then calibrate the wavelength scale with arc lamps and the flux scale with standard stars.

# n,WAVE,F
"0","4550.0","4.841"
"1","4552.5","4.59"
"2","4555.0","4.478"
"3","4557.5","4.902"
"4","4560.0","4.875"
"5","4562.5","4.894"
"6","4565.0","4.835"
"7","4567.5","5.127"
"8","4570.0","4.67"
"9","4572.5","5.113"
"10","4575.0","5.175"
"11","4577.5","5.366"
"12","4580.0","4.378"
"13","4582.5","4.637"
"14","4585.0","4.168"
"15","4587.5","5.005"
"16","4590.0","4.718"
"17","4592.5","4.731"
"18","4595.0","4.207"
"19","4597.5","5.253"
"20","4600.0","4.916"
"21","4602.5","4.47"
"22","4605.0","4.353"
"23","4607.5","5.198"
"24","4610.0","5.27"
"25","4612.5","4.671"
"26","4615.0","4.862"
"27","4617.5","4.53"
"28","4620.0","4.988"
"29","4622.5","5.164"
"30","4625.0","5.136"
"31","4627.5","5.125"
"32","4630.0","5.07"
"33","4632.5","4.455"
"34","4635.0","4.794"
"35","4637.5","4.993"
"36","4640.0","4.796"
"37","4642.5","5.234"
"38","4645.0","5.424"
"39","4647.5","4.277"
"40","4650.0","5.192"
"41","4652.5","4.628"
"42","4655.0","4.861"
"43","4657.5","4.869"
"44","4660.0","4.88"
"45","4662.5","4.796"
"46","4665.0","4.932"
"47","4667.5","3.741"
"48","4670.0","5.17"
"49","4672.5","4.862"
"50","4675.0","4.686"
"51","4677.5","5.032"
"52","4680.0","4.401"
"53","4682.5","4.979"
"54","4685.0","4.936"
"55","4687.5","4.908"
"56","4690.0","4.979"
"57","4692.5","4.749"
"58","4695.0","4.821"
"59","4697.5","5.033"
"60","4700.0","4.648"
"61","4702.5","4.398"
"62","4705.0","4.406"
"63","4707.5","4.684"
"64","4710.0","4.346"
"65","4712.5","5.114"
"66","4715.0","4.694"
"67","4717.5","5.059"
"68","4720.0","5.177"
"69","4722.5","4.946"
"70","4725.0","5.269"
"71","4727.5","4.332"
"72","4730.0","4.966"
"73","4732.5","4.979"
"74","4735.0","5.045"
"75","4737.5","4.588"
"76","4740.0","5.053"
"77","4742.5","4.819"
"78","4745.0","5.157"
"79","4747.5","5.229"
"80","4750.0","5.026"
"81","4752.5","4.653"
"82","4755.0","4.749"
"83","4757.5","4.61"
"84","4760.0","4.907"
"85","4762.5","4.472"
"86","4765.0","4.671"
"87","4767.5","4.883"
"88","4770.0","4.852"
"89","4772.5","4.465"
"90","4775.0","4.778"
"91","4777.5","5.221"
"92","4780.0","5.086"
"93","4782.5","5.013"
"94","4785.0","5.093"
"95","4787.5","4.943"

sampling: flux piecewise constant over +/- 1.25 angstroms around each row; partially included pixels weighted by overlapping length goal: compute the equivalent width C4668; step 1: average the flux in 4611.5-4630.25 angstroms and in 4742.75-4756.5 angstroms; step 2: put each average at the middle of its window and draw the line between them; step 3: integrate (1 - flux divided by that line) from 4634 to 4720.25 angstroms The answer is 2.31 angstroms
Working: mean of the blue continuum 4.94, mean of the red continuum 4.95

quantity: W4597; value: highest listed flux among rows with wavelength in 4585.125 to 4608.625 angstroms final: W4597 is 5.253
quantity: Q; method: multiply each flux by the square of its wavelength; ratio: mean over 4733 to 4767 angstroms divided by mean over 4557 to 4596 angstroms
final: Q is 1.09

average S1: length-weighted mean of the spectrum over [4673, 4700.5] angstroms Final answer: 4.84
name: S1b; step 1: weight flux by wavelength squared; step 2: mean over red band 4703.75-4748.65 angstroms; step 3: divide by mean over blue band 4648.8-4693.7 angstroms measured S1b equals 1.0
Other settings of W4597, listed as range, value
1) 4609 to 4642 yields 5.27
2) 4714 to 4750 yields 5.269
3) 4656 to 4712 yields 5.17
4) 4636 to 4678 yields 5.424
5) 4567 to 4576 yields 5.175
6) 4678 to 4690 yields 4.979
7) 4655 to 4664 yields 4.88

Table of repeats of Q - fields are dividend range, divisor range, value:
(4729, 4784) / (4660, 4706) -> 1.06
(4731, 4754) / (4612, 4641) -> 1.06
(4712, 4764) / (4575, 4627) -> 1.08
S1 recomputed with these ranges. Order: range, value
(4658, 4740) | 4.8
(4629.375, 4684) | 4.82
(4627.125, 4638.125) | 4.86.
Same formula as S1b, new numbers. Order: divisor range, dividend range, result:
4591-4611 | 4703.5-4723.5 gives 1.05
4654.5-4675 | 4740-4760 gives 1.07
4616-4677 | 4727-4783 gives 1.05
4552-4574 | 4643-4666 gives 1.05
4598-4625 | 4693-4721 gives 1.02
